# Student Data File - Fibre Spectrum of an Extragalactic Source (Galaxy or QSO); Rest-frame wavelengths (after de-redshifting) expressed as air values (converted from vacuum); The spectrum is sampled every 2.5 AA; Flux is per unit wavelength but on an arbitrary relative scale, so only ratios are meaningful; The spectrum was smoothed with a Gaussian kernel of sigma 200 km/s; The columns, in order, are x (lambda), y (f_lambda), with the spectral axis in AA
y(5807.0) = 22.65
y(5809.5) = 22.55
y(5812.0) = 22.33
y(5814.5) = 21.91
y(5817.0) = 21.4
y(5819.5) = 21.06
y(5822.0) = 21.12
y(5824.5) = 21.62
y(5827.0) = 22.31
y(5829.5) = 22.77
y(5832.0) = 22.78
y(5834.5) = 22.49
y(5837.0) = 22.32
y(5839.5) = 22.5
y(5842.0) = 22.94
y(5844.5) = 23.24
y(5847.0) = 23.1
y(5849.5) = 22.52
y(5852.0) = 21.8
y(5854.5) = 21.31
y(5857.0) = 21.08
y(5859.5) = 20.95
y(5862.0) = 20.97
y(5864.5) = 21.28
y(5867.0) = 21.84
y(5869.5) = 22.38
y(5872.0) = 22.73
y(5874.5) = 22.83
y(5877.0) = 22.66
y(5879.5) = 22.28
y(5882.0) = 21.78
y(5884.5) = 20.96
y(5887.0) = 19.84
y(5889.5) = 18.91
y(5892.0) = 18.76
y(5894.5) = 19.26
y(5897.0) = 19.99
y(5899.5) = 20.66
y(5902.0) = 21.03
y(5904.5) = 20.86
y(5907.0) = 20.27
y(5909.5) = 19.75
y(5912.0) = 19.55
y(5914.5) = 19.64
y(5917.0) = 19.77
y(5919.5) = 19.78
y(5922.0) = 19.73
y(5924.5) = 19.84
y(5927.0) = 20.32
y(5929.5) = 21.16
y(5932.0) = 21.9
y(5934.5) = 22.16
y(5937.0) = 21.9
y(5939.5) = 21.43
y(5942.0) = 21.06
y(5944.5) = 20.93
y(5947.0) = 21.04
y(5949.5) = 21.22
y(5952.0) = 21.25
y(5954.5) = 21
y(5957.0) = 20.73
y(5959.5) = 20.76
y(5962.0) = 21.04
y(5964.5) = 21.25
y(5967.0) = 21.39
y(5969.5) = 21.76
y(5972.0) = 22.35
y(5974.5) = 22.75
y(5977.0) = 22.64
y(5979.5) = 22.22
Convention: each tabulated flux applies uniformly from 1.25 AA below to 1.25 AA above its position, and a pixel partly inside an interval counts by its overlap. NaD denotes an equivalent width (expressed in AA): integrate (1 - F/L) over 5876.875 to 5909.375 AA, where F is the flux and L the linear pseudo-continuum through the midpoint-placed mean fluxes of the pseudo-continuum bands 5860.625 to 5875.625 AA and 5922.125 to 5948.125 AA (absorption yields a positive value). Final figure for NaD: 1.81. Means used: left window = 22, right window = 21.1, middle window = 20.5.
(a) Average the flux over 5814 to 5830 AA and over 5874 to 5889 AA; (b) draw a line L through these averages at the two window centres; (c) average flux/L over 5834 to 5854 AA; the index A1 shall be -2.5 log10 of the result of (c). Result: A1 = -0.05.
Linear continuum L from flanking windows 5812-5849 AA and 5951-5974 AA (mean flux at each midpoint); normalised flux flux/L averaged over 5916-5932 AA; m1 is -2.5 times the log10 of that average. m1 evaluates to 0.07 mag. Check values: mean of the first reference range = 22.3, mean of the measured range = 20.2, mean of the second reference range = 21.3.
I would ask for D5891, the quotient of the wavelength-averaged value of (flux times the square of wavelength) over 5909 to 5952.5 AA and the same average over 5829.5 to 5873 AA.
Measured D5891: 1.0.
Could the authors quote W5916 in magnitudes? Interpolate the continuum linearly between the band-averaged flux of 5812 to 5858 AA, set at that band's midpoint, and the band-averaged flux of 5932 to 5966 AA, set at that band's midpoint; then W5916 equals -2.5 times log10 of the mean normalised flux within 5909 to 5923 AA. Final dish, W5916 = 0.09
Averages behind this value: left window 22.1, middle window 19.7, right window 21.2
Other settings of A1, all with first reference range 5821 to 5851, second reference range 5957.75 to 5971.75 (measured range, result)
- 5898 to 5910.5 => 0.07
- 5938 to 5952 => 0.02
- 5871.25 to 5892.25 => 0.04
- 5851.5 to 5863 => 0.05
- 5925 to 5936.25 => 0.02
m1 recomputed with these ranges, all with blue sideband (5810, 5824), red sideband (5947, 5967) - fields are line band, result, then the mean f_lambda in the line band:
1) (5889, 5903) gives 0.08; 19.8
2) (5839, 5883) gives -0.03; 22.1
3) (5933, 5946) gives -0.02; 21.5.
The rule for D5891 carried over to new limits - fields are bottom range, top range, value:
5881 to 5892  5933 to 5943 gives 1.09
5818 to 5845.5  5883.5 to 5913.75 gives 0.92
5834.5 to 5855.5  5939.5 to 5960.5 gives 0.97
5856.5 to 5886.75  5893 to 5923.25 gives 0.93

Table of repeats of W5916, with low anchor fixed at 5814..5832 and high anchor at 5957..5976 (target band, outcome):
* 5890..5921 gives 0.092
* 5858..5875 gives -0.003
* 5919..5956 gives 0.031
